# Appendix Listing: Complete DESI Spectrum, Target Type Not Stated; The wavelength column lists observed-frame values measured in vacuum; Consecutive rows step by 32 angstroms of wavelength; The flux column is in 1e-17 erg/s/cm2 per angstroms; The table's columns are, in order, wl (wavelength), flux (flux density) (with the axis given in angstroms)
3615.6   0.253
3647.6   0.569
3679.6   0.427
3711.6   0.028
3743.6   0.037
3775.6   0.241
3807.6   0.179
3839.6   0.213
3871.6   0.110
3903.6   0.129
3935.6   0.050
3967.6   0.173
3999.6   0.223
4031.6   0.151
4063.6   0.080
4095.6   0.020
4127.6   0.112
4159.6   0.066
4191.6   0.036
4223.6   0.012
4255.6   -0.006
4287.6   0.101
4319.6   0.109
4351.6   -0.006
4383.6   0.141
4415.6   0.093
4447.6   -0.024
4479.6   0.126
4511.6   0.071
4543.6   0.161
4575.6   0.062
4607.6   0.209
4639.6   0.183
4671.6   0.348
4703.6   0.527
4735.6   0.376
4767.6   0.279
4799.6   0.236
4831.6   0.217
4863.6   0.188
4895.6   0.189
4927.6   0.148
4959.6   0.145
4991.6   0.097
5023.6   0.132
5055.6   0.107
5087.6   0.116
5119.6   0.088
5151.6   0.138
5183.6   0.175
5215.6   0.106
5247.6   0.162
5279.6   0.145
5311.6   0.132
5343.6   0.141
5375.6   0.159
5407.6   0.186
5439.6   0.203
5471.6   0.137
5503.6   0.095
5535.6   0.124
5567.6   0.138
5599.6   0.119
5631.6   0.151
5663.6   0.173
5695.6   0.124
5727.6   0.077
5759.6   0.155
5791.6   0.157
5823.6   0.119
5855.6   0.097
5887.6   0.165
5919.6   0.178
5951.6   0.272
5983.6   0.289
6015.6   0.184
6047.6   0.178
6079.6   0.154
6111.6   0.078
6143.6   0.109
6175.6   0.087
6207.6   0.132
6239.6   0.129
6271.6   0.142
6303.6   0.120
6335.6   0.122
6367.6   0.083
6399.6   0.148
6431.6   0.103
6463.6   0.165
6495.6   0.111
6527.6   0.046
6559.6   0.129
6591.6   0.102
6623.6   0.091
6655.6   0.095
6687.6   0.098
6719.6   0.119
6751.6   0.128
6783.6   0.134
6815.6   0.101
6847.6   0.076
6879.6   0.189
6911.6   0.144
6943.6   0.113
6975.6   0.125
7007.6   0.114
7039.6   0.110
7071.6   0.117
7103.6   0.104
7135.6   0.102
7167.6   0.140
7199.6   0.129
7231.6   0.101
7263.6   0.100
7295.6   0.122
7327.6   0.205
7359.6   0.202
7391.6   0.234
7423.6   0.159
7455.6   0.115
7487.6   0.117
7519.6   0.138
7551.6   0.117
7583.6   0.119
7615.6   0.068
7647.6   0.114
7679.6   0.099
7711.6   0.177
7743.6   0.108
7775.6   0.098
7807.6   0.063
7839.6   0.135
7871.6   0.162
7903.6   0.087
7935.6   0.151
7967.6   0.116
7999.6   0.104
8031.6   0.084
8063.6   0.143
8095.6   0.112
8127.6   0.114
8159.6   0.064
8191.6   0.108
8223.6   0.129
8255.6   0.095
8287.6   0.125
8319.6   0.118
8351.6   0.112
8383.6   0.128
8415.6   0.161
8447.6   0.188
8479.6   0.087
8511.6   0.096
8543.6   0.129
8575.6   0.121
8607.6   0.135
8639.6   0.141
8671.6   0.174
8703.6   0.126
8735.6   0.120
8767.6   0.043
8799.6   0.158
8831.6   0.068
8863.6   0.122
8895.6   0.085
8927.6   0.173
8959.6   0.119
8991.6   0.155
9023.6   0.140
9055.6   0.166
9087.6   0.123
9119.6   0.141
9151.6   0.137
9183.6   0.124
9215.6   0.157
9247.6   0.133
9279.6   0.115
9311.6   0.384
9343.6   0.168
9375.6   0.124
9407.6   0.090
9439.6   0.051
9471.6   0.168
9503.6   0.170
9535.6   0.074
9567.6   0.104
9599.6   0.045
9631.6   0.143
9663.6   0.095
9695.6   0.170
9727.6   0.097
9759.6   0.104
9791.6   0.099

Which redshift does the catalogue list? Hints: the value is 2.84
